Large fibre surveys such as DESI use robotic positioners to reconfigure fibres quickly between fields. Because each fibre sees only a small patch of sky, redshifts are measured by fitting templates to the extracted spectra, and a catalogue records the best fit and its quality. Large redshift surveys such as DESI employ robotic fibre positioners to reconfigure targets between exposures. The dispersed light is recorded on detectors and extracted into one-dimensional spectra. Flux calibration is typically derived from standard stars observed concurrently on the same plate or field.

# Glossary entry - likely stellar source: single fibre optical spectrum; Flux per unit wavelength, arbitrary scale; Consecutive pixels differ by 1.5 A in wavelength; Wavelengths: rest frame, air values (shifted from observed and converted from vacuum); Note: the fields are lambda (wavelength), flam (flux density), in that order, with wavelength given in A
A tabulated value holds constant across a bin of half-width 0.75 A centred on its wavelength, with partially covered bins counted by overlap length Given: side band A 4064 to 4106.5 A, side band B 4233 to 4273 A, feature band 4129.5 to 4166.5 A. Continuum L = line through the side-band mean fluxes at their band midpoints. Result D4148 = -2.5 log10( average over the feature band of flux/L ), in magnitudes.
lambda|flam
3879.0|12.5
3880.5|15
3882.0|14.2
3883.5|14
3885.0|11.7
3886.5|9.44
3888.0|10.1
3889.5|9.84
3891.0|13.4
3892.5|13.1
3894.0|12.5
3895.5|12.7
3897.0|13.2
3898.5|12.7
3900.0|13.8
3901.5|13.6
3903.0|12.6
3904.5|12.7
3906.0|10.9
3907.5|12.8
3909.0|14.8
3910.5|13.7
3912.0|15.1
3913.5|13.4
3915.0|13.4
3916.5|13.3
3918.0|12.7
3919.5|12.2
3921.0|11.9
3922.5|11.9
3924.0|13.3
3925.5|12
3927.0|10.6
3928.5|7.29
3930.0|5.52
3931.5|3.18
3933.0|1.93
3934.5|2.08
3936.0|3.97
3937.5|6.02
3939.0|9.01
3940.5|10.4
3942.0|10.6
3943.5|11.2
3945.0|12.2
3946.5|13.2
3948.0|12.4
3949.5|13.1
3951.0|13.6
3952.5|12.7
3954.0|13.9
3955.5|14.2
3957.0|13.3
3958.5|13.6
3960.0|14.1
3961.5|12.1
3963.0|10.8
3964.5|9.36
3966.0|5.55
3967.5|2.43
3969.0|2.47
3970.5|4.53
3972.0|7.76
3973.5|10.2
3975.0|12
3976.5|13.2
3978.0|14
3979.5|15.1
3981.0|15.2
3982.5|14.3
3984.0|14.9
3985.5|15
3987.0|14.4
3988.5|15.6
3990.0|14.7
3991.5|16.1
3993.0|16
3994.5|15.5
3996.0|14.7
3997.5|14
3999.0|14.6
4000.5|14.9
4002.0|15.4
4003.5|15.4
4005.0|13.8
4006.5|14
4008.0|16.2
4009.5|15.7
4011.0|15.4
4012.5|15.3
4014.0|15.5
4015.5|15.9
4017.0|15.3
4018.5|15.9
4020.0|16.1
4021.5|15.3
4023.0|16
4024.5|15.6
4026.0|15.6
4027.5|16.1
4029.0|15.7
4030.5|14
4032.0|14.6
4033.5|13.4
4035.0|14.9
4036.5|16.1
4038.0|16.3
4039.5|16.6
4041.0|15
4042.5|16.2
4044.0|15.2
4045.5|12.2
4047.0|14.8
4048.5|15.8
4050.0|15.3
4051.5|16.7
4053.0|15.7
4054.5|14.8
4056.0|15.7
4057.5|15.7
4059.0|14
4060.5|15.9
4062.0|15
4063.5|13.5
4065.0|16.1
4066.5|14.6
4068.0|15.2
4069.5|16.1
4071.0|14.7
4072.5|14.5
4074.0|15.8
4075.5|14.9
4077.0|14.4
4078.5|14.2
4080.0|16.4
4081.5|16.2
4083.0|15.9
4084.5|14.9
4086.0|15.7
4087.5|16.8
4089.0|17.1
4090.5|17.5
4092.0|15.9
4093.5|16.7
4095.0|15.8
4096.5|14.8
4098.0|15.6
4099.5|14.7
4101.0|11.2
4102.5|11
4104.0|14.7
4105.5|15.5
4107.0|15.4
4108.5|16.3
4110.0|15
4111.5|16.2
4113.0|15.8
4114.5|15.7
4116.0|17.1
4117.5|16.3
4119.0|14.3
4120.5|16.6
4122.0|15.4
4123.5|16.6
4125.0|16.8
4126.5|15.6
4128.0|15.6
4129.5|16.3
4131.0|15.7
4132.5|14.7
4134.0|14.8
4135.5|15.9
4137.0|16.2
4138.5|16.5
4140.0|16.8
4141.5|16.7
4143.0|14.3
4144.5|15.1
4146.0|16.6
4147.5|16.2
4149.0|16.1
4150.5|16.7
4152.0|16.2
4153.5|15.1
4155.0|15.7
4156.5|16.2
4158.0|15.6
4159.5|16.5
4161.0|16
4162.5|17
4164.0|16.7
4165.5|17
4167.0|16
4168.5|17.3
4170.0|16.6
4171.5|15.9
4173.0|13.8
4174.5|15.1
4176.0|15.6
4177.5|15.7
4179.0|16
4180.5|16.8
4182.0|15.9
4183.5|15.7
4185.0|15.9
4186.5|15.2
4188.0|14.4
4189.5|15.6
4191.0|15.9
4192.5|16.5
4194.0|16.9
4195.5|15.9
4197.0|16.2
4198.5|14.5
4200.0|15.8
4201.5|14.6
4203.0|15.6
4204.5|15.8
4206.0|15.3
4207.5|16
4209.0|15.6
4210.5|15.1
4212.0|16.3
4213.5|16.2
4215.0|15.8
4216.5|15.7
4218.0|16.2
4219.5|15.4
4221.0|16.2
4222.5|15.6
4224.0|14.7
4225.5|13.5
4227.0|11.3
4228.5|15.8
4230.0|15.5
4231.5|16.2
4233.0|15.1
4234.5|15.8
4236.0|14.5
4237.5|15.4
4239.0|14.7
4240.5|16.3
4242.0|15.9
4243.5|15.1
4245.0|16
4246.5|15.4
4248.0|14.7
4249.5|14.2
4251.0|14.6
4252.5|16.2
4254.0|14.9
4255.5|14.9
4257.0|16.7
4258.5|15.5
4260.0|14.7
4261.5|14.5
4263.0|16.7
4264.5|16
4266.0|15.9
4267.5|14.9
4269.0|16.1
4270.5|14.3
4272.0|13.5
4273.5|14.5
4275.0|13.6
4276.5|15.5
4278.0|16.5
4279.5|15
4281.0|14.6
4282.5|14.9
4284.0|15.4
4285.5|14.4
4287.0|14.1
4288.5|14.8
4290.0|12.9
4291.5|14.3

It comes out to -0.05 mag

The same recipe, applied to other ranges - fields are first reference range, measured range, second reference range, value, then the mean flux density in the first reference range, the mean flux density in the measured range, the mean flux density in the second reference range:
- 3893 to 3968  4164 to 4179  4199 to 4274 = -0.11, 11.1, 15.9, 15.3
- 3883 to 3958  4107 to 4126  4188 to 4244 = -0.14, 11.3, 16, 15.5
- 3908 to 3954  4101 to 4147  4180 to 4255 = -0.13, 10.6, 15.6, 15.4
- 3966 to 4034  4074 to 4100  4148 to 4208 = -0.06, 13.9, 15.7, 15.9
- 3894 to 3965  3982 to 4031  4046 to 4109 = -0.14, 11.4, 15.3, 15.3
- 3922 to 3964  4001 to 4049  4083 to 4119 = -0.18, 10.3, 15.3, 15.5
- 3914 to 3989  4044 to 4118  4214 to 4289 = -0.21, 10.7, 15.3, 15.2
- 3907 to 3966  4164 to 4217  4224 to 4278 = -0.11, 11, 15.8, 15.1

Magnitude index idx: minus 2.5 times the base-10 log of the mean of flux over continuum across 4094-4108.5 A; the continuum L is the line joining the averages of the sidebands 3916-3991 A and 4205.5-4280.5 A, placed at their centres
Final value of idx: -0.11 mag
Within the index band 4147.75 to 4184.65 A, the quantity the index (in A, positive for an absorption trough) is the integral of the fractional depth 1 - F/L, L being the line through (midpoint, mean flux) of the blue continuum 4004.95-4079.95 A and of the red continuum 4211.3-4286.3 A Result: -2.0 A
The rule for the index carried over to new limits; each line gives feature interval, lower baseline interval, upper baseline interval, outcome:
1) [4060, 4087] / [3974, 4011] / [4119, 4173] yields 0.4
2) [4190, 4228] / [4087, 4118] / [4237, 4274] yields -0.3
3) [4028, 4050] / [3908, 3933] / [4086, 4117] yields -1.7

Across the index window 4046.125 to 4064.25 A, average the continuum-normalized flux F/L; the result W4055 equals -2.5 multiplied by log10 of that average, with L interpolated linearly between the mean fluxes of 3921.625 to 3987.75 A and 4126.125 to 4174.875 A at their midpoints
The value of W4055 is -0.15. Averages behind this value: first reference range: 10.4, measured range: 15.2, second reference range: 16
